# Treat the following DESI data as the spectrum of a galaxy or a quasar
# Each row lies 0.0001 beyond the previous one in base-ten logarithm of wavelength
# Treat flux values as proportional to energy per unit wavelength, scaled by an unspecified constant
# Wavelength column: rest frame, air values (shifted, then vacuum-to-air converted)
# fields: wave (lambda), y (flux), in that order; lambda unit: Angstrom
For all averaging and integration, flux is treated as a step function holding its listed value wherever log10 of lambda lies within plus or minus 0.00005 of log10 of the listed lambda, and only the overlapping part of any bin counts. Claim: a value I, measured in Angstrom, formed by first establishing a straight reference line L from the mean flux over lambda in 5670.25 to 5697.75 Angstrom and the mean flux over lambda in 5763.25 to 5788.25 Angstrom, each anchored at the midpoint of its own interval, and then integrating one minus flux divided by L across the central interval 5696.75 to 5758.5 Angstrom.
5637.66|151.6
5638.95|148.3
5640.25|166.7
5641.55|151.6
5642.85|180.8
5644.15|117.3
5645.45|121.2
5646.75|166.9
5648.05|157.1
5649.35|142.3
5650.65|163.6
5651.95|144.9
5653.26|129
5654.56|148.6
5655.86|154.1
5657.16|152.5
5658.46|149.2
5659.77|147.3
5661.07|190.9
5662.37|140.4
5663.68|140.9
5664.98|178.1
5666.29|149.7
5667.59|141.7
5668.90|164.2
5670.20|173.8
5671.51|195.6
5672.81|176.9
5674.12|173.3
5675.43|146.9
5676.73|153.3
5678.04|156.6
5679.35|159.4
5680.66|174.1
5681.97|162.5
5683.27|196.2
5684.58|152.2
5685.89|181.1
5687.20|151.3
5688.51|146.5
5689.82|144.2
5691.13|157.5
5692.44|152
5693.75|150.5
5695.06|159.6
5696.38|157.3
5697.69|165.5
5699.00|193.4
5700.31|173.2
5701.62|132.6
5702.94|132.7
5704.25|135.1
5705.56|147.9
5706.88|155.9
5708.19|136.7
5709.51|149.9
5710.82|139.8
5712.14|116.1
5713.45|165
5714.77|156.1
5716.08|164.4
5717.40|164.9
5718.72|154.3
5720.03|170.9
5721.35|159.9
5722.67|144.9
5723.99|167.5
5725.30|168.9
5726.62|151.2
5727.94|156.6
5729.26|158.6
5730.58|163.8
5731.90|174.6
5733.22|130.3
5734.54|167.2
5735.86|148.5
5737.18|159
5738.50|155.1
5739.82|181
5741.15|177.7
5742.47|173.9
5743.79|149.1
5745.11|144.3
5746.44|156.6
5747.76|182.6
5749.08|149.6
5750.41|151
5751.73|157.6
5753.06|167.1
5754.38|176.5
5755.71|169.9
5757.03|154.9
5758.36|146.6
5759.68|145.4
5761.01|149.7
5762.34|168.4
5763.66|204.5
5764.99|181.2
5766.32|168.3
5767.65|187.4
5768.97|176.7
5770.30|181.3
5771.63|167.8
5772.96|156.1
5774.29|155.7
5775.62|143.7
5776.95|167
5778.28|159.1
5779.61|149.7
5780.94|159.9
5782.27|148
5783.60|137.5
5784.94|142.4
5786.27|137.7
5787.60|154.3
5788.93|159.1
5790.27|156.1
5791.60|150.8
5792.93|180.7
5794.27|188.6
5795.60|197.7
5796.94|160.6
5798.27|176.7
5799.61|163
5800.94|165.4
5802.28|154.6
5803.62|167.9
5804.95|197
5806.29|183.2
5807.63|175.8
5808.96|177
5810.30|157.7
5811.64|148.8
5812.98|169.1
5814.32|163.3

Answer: 1.8 Angstrom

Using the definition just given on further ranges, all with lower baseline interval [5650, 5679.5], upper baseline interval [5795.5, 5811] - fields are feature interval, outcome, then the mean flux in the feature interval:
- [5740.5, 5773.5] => 0.3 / 166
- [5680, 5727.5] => 1.6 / 156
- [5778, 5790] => 1.4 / 150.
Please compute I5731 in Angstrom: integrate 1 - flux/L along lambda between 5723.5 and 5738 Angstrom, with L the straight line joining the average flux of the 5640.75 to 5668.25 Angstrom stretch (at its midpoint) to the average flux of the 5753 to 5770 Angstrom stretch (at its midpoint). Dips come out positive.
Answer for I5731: 0.5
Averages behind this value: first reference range 151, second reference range 169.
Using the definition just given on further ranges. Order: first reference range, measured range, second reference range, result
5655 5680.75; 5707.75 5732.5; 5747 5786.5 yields 0.77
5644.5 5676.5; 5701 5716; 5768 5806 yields 1.44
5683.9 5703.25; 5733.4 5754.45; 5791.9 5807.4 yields 0.58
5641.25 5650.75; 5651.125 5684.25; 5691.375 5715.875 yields -2.18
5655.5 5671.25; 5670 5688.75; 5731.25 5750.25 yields -1.01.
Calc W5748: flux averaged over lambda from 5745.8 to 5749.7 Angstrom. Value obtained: 163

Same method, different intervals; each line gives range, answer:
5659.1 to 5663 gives 160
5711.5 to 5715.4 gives 146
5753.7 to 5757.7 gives 167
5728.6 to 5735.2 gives 159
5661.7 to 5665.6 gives 153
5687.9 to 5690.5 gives 145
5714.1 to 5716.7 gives 160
